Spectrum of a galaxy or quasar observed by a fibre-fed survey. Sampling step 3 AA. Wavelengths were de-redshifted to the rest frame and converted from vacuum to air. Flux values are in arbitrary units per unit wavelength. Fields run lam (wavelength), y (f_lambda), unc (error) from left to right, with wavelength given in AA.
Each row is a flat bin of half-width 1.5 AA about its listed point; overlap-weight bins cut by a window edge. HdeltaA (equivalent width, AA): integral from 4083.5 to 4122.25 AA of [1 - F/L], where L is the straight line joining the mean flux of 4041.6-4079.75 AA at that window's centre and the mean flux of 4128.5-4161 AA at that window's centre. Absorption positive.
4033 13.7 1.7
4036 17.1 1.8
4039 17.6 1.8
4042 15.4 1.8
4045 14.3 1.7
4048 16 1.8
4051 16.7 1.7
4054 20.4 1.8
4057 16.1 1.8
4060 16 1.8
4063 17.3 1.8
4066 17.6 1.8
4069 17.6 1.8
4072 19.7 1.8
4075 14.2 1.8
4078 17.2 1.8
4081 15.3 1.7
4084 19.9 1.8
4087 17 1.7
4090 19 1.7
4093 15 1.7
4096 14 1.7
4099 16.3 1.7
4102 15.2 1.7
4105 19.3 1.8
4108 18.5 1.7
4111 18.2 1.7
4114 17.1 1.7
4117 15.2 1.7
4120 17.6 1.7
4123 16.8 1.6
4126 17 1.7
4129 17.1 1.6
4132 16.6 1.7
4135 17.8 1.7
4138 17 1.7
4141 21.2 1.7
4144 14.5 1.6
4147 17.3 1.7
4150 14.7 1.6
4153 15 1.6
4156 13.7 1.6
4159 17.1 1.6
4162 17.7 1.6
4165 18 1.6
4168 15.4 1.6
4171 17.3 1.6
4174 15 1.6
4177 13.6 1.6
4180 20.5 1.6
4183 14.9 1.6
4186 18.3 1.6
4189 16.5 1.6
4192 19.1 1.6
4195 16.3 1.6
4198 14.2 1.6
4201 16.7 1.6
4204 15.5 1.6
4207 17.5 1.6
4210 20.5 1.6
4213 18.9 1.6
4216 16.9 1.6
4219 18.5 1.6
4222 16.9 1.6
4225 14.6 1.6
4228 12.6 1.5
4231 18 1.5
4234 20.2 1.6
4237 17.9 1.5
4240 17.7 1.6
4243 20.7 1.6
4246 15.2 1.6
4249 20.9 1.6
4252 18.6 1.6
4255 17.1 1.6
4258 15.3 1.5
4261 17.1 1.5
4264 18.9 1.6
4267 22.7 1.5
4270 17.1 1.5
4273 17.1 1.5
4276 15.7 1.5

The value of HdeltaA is -0.77 AA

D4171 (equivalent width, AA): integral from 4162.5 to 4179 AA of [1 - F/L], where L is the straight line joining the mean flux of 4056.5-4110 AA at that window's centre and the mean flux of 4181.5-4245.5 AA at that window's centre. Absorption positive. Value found 0.99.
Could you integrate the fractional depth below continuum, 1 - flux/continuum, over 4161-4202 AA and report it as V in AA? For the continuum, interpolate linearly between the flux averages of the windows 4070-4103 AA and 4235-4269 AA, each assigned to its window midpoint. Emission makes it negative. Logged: 2.3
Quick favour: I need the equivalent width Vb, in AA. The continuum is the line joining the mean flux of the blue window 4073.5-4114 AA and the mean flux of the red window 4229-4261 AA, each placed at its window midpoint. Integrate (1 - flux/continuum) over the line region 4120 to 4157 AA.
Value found 1.2 AA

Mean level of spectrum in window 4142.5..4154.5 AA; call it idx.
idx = 15.4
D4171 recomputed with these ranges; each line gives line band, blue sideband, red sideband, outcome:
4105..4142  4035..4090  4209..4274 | -0.5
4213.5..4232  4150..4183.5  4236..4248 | 1.2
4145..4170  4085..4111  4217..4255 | 1.6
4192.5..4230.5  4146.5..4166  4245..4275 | 0.9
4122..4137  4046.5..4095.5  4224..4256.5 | 0.2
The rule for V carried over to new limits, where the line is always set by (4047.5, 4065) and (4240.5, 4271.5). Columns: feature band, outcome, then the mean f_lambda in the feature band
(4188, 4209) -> 1.6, 16.6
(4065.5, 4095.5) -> 0.3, 17.1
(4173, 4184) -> 1.1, 16.1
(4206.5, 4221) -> -0.3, 18.5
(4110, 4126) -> 0.5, 16.9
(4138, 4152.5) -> 0.7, 16.8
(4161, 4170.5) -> 0.4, 17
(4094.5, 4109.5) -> 0.7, 16.7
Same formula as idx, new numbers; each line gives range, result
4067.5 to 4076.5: 17.2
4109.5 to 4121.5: 17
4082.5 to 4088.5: 18.4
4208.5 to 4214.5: 19.7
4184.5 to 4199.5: 16.9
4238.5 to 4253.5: 18.6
